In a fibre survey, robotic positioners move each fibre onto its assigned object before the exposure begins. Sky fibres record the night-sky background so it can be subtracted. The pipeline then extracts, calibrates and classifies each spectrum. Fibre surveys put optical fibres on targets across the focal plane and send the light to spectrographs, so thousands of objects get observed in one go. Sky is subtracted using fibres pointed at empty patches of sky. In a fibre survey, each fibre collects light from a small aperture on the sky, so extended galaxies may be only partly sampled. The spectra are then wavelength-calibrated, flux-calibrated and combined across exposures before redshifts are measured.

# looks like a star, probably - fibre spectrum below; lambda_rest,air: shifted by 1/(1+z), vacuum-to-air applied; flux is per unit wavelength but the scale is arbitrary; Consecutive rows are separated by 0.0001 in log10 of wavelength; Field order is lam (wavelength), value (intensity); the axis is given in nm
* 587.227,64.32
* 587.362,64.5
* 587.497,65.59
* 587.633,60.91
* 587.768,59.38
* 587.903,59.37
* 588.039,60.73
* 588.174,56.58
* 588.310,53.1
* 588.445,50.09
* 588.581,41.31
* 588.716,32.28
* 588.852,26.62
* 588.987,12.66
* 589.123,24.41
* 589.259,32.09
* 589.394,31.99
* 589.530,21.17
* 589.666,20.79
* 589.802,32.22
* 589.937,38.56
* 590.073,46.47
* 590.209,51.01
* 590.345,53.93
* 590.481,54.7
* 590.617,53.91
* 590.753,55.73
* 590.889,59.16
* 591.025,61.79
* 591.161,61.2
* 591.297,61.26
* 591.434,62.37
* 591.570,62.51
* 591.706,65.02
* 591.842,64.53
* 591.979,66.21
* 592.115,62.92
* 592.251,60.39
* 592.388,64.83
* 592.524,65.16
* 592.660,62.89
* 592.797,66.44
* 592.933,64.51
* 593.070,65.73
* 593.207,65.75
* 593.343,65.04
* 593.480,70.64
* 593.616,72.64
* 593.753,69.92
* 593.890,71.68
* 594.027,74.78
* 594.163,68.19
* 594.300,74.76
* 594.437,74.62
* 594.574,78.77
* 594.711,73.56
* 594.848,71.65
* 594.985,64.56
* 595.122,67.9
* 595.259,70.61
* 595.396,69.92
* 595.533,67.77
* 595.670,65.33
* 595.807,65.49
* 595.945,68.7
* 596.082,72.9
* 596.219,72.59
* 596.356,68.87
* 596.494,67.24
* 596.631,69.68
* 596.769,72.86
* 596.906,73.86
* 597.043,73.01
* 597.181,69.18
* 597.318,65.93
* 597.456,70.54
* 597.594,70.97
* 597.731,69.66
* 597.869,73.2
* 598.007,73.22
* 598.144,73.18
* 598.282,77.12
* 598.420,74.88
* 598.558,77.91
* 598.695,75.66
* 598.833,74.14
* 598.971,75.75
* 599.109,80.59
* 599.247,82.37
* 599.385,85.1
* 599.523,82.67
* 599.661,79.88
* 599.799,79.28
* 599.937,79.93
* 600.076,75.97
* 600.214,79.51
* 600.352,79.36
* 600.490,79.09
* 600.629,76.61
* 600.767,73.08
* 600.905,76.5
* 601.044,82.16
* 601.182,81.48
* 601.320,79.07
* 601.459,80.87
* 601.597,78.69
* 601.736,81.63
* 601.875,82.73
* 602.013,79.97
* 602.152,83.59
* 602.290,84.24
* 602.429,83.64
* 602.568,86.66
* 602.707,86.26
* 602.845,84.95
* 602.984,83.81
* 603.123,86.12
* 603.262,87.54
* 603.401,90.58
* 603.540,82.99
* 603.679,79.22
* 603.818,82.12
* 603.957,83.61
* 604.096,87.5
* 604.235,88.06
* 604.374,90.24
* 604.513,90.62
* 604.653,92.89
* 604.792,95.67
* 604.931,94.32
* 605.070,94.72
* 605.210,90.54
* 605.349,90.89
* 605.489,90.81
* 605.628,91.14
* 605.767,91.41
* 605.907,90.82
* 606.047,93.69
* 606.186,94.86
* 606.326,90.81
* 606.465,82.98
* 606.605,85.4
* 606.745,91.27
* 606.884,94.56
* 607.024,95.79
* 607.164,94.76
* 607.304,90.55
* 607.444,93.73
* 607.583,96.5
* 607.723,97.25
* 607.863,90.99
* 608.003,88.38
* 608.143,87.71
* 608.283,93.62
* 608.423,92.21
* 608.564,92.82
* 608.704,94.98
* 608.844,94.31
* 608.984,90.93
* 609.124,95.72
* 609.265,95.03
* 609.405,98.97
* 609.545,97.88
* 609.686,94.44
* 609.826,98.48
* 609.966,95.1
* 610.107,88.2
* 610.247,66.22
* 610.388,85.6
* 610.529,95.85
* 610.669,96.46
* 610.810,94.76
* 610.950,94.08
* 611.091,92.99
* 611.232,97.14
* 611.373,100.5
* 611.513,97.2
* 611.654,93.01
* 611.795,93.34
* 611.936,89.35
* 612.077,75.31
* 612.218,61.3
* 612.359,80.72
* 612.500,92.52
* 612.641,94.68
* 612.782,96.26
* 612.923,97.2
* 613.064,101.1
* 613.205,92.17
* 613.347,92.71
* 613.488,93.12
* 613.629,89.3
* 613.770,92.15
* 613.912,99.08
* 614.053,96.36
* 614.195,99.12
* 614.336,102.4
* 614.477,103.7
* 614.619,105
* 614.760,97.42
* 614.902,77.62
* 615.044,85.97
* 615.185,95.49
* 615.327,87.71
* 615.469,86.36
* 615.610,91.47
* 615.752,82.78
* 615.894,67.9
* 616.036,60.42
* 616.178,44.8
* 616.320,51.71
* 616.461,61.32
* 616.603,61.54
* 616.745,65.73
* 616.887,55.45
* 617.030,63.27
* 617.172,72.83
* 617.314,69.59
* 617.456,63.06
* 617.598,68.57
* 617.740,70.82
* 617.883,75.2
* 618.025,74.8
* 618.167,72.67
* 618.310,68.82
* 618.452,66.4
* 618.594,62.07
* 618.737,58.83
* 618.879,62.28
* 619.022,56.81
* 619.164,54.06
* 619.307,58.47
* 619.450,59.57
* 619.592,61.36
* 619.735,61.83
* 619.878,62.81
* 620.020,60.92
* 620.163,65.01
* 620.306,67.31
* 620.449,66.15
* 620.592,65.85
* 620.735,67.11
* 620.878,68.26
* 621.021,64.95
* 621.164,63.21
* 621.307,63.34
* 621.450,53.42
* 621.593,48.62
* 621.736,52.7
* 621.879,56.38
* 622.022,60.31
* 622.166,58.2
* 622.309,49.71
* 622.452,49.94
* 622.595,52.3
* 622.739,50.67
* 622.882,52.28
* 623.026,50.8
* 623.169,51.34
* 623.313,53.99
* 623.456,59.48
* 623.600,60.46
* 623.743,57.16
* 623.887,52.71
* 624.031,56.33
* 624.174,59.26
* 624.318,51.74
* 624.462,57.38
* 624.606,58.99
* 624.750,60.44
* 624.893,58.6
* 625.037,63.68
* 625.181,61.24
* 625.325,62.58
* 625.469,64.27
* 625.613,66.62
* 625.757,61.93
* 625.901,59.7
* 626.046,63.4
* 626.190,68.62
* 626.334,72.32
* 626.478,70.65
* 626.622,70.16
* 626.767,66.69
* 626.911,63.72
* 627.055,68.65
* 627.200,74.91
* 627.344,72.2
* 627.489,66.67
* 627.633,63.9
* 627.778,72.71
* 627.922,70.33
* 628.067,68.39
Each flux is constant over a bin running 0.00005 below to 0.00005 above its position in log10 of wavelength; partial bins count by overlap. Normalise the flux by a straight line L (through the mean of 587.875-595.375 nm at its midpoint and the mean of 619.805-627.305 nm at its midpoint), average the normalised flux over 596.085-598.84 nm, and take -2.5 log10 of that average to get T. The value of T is -0.25 mag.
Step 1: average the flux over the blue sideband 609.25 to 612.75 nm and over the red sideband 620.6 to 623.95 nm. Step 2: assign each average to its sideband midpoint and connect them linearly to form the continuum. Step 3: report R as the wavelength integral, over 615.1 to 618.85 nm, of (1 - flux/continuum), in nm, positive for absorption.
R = 0.181 nm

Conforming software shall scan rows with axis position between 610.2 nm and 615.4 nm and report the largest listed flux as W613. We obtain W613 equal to 105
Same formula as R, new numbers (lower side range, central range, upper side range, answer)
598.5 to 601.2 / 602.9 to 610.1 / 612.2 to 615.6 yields -0.49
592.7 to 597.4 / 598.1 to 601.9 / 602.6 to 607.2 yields 0.04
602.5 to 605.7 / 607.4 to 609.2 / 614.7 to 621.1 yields -0.24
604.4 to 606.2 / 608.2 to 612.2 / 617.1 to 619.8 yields -0.49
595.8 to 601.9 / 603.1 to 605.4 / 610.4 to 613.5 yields -0.18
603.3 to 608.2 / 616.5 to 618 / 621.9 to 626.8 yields 0.09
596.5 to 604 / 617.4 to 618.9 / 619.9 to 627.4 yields -0.07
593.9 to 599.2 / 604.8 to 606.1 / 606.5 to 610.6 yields -0.08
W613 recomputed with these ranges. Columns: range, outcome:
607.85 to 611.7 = 100.5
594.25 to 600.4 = 85.1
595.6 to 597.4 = 73.86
